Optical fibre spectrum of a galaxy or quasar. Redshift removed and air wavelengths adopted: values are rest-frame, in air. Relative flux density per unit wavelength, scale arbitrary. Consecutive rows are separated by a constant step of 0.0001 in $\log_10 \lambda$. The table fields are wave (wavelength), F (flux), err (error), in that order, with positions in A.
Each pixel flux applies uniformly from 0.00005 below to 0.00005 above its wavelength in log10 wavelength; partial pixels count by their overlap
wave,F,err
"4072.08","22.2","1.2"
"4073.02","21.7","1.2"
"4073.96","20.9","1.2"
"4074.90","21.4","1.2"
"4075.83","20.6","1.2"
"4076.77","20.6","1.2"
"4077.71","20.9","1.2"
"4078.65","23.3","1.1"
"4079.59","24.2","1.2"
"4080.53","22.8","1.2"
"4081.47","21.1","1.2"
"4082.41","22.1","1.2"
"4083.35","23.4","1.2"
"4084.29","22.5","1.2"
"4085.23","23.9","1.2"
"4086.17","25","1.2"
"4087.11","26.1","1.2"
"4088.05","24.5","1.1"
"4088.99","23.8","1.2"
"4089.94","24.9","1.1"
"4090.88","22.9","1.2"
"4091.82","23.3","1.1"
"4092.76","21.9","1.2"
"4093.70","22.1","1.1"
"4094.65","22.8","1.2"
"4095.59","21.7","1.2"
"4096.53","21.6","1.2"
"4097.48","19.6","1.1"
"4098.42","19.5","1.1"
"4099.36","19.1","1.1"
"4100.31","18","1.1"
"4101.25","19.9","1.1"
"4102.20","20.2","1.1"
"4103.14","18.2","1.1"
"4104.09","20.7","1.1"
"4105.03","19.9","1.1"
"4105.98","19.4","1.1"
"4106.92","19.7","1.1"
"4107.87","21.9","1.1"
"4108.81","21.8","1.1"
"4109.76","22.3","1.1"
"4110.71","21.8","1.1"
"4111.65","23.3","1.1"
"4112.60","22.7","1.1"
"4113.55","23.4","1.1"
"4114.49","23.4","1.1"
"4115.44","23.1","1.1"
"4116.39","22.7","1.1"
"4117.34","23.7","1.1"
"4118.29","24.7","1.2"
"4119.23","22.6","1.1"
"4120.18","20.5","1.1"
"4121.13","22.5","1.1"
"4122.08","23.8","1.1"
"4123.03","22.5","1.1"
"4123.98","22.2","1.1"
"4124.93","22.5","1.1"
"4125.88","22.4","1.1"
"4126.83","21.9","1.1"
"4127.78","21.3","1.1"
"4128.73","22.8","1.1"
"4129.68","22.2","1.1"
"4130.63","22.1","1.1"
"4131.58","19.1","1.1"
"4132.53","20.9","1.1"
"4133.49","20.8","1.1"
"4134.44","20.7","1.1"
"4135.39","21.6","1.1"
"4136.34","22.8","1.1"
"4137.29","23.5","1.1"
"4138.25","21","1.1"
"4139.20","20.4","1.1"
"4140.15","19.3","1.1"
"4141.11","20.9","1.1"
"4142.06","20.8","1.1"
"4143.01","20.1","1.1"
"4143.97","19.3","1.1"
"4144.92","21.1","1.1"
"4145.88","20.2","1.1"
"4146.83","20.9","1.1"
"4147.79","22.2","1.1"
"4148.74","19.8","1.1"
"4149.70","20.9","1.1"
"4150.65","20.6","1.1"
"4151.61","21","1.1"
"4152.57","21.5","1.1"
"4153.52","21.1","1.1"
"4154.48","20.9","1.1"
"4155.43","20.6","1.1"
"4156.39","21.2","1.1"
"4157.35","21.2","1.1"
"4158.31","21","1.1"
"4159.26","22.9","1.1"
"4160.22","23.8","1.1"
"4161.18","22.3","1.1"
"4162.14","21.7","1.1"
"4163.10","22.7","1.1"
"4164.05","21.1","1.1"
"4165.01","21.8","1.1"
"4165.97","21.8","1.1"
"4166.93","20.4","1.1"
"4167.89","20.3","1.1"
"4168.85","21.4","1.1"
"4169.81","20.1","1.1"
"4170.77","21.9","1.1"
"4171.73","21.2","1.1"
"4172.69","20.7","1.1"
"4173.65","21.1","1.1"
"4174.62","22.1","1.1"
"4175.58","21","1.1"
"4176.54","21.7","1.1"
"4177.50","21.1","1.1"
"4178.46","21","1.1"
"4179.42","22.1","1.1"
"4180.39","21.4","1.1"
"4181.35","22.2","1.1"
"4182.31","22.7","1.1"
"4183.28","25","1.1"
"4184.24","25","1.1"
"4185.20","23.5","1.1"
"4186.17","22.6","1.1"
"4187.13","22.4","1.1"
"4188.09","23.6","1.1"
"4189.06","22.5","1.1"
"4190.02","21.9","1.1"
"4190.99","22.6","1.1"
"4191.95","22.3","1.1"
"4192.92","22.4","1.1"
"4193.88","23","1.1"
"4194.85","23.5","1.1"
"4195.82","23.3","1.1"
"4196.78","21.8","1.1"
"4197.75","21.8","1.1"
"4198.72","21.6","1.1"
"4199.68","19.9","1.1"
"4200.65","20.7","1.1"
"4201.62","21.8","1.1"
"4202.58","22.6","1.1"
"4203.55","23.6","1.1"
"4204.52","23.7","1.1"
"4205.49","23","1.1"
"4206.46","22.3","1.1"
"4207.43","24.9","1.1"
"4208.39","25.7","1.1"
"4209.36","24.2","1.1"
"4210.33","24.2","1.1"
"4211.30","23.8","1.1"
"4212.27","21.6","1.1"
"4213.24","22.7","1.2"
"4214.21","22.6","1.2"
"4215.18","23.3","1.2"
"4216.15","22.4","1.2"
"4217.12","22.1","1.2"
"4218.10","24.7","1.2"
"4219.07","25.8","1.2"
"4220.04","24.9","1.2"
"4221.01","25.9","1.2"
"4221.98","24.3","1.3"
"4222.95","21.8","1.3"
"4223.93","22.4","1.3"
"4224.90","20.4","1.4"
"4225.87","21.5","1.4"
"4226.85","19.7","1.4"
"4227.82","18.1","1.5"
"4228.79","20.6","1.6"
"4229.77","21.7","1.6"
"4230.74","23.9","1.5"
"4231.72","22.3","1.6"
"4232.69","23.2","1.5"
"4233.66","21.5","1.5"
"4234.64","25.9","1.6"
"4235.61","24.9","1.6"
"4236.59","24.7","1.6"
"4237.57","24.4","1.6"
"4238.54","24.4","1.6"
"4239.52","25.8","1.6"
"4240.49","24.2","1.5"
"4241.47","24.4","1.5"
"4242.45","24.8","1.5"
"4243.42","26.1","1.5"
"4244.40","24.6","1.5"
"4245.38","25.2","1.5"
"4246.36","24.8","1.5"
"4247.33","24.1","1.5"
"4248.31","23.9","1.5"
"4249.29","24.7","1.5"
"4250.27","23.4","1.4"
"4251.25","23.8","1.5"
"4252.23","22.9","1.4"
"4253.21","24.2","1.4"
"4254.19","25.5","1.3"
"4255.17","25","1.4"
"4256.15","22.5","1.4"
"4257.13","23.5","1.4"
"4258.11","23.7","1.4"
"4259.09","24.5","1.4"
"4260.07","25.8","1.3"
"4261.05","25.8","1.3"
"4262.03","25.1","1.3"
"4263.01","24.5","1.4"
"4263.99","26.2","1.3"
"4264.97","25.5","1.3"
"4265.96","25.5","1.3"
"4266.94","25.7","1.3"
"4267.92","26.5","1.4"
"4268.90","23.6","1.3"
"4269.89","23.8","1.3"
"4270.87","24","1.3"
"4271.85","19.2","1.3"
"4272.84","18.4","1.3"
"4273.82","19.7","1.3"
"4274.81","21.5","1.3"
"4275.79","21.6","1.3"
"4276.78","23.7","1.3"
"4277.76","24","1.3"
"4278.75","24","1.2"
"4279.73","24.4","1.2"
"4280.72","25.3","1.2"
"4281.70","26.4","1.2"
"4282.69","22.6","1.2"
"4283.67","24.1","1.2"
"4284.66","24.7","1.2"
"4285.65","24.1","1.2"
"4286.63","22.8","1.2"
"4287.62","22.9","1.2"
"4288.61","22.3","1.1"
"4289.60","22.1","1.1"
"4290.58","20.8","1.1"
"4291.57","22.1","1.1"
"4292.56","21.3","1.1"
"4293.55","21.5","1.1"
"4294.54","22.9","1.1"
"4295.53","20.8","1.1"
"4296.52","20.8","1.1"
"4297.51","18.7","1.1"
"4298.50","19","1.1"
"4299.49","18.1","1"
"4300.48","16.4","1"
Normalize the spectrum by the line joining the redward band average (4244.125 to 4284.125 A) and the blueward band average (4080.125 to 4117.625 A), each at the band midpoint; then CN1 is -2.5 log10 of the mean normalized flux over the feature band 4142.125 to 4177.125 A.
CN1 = 0.075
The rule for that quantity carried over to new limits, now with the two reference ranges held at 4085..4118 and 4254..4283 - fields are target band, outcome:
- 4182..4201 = 0.02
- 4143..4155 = 0.09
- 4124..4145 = 0.05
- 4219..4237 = 0.03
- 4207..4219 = -0.02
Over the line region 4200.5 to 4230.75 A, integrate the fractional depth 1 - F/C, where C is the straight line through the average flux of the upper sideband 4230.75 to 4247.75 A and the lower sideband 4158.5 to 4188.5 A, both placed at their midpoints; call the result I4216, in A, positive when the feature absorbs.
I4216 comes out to 0.9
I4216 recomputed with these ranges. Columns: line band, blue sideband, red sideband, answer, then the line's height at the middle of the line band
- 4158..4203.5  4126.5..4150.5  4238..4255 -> 0.74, 22.4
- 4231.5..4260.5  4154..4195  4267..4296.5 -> -2.29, 22.5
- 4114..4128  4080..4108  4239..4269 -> -0.27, 22.3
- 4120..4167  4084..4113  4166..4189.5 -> 0.96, 21.9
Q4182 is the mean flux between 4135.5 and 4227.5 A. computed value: 22.1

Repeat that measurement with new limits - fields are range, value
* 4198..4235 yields 22.8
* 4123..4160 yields 21.2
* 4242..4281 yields 24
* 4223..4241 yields 22.7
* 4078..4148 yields 21.9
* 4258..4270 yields 25.2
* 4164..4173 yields 21.1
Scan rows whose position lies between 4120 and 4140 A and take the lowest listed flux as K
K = 19.1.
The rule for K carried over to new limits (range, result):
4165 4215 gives 19.9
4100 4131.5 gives 18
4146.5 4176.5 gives 19.8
